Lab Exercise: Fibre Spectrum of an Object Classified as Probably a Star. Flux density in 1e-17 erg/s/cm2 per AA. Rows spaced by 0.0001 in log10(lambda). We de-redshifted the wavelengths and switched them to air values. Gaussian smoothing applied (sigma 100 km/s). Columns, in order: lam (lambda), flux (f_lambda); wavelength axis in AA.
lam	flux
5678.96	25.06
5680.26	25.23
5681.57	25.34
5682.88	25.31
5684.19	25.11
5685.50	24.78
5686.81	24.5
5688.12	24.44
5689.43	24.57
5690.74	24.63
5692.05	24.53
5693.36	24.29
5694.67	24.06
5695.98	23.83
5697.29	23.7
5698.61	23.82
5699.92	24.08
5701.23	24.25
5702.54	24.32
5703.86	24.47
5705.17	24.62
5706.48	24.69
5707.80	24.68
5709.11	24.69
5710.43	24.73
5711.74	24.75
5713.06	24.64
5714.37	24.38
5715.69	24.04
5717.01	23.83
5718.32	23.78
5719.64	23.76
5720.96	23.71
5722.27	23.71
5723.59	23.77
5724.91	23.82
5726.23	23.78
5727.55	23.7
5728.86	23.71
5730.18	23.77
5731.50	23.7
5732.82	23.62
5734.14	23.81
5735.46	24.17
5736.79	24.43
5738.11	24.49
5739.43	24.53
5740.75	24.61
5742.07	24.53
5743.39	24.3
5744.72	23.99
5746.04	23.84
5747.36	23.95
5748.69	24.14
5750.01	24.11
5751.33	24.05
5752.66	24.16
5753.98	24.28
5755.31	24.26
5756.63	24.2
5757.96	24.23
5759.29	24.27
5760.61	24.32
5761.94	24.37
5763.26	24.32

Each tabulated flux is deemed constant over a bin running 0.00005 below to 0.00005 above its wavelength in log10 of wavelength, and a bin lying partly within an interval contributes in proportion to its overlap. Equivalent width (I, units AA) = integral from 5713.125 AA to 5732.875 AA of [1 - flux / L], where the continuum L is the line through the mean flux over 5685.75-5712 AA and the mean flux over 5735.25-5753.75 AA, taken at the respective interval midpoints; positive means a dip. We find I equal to 0.4 AA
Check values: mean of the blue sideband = 24.4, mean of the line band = 23.8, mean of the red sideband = 24.2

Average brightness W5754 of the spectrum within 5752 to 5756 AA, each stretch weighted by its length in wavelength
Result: 24.3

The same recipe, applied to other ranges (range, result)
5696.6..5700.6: 23.9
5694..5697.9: 23.9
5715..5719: 23.9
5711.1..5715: 24.6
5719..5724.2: 23.7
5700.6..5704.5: 24.3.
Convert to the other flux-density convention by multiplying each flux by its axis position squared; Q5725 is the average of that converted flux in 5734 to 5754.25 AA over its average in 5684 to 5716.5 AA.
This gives 1.0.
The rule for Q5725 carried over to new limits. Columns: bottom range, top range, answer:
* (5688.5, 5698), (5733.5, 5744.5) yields 1.02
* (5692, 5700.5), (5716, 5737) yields 1.00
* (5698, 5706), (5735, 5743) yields 1.02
